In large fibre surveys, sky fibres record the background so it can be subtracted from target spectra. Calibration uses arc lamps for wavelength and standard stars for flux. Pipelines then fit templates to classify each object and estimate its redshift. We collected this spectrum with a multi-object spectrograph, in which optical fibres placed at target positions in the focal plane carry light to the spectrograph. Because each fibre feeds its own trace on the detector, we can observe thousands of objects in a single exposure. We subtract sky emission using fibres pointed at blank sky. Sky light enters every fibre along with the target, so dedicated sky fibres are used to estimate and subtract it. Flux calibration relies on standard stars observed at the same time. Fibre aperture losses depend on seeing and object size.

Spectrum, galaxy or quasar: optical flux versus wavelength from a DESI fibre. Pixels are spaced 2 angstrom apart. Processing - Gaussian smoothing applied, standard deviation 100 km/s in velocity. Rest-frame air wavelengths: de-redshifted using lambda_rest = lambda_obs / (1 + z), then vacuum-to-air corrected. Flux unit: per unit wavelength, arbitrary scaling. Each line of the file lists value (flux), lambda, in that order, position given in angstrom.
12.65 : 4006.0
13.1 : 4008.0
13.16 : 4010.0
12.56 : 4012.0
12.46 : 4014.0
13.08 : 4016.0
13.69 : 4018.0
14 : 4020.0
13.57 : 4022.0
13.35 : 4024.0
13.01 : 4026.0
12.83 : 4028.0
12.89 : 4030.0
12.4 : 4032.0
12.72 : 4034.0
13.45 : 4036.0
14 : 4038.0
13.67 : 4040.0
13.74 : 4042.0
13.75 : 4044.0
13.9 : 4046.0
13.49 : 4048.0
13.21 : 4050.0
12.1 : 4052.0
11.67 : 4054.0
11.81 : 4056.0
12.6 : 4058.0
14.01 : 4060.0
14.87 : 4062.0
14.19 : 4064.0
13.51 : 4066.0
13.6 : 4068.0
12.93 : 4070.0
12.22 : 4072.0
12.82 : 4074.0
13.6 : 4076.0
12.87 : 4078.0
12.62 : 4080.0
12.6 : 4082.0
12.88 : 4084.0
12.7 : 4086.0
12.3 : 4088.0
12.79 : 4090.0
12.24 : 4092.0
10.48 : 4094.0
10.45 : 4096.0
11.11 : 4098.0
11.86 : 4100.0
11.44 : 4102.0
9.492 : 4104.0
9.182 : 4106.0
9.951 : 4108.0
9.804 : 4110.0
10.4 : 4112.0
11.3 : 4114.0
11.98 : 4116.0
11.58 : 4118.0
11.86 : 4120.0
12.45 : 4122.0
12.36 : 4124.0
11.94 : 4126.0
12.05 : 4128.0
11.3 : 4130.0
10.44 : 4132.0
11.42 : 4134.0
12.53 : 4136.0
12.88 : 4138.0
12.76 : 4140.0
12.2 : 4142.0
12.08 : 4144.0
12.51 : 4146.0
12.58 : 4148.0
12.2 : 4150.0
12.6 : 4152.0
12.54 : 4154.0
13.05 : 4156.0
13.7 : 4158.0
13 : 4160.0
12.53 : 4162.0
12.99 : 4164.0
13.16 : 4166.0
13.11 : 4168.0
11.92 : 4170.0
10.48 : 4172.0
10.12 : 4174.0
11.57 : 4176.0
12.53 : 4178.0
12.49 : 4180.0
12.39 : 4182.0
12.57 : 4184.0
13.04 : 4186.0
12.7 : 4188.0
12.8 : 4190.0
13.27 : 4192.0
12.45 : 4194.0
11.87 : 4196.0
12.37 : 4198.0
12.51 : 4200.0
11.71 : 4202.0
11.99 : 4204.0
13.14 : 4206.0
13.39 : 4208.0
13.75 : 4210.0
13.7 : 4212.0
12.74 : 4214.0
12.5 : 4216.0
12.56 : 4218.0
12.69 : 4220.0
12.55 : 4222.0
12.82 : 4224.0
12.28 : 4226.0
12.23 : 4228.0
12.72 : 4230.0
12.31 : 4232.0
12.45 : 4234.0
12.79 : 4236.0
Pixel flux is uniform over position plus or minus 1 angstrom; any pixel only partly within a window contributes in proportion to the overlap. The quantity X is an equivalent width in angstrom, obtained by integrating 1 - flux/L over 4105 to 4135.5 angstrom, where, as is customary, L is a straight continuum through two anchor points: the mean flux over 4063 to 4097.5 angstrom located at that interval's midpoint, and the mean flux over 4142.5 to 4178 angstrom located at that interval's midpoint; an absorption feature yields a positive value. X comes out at 3.1 angstrom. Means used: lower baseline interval 12.6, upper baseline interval 12.4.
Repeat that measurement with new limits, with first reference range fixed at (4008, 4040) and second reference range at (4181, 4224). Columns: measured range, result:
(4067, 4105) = 2.5 angstrom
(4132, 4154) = 1.0 angstrom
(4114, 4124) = 0.8 angstrom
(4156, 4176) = 0.7 angstrom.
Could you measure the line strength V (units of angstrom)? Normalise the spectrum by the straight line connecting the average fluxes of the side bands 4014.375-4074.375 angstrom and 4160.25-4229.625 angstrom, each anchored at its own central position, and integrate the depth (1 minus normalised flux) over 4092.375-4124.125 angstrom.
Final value 4.8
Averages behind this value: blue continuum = 13.2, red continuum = 12.5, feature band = 11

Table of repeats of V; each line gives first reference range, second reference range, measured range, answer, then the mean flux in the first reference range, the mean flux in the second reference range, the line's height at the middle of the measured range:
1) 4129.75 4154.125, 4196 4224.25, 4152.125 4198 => -0.1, 12.2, 12.7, 12.4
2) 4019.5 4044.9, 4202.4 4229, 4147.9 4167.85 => 0.1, 13.3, 12.8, 12.9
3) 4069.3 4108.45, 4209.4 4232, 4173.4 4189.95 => 0.3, 11.8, 12.7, 12.5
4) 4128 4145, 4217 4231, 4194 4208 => 0.0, 12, 12.5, 12.4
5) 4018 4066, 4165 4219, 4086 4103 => 1.8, 13.3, 12.5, 13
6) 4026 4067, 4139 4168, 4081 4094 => 0.6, 13.2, 12.7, 13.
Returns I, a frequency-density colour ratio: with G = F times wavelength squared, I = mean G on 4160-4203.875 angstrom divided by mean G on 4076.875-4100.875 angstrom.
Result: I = 1.1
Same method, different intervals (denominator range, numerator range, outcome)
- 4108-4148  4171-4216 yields 1.09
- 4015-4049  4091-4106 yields 0.84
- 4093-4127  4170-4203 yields 1.14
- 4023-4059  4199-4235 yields 1.06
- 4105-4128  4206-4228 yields 1.21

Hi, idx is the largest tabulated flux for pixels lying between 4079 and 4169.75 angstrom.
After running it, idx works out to 13.7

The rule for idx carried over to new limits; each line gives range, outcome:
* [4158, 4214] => 13.75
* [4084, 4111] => 12.88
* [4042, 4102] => 14.87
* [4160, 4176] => 13.16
